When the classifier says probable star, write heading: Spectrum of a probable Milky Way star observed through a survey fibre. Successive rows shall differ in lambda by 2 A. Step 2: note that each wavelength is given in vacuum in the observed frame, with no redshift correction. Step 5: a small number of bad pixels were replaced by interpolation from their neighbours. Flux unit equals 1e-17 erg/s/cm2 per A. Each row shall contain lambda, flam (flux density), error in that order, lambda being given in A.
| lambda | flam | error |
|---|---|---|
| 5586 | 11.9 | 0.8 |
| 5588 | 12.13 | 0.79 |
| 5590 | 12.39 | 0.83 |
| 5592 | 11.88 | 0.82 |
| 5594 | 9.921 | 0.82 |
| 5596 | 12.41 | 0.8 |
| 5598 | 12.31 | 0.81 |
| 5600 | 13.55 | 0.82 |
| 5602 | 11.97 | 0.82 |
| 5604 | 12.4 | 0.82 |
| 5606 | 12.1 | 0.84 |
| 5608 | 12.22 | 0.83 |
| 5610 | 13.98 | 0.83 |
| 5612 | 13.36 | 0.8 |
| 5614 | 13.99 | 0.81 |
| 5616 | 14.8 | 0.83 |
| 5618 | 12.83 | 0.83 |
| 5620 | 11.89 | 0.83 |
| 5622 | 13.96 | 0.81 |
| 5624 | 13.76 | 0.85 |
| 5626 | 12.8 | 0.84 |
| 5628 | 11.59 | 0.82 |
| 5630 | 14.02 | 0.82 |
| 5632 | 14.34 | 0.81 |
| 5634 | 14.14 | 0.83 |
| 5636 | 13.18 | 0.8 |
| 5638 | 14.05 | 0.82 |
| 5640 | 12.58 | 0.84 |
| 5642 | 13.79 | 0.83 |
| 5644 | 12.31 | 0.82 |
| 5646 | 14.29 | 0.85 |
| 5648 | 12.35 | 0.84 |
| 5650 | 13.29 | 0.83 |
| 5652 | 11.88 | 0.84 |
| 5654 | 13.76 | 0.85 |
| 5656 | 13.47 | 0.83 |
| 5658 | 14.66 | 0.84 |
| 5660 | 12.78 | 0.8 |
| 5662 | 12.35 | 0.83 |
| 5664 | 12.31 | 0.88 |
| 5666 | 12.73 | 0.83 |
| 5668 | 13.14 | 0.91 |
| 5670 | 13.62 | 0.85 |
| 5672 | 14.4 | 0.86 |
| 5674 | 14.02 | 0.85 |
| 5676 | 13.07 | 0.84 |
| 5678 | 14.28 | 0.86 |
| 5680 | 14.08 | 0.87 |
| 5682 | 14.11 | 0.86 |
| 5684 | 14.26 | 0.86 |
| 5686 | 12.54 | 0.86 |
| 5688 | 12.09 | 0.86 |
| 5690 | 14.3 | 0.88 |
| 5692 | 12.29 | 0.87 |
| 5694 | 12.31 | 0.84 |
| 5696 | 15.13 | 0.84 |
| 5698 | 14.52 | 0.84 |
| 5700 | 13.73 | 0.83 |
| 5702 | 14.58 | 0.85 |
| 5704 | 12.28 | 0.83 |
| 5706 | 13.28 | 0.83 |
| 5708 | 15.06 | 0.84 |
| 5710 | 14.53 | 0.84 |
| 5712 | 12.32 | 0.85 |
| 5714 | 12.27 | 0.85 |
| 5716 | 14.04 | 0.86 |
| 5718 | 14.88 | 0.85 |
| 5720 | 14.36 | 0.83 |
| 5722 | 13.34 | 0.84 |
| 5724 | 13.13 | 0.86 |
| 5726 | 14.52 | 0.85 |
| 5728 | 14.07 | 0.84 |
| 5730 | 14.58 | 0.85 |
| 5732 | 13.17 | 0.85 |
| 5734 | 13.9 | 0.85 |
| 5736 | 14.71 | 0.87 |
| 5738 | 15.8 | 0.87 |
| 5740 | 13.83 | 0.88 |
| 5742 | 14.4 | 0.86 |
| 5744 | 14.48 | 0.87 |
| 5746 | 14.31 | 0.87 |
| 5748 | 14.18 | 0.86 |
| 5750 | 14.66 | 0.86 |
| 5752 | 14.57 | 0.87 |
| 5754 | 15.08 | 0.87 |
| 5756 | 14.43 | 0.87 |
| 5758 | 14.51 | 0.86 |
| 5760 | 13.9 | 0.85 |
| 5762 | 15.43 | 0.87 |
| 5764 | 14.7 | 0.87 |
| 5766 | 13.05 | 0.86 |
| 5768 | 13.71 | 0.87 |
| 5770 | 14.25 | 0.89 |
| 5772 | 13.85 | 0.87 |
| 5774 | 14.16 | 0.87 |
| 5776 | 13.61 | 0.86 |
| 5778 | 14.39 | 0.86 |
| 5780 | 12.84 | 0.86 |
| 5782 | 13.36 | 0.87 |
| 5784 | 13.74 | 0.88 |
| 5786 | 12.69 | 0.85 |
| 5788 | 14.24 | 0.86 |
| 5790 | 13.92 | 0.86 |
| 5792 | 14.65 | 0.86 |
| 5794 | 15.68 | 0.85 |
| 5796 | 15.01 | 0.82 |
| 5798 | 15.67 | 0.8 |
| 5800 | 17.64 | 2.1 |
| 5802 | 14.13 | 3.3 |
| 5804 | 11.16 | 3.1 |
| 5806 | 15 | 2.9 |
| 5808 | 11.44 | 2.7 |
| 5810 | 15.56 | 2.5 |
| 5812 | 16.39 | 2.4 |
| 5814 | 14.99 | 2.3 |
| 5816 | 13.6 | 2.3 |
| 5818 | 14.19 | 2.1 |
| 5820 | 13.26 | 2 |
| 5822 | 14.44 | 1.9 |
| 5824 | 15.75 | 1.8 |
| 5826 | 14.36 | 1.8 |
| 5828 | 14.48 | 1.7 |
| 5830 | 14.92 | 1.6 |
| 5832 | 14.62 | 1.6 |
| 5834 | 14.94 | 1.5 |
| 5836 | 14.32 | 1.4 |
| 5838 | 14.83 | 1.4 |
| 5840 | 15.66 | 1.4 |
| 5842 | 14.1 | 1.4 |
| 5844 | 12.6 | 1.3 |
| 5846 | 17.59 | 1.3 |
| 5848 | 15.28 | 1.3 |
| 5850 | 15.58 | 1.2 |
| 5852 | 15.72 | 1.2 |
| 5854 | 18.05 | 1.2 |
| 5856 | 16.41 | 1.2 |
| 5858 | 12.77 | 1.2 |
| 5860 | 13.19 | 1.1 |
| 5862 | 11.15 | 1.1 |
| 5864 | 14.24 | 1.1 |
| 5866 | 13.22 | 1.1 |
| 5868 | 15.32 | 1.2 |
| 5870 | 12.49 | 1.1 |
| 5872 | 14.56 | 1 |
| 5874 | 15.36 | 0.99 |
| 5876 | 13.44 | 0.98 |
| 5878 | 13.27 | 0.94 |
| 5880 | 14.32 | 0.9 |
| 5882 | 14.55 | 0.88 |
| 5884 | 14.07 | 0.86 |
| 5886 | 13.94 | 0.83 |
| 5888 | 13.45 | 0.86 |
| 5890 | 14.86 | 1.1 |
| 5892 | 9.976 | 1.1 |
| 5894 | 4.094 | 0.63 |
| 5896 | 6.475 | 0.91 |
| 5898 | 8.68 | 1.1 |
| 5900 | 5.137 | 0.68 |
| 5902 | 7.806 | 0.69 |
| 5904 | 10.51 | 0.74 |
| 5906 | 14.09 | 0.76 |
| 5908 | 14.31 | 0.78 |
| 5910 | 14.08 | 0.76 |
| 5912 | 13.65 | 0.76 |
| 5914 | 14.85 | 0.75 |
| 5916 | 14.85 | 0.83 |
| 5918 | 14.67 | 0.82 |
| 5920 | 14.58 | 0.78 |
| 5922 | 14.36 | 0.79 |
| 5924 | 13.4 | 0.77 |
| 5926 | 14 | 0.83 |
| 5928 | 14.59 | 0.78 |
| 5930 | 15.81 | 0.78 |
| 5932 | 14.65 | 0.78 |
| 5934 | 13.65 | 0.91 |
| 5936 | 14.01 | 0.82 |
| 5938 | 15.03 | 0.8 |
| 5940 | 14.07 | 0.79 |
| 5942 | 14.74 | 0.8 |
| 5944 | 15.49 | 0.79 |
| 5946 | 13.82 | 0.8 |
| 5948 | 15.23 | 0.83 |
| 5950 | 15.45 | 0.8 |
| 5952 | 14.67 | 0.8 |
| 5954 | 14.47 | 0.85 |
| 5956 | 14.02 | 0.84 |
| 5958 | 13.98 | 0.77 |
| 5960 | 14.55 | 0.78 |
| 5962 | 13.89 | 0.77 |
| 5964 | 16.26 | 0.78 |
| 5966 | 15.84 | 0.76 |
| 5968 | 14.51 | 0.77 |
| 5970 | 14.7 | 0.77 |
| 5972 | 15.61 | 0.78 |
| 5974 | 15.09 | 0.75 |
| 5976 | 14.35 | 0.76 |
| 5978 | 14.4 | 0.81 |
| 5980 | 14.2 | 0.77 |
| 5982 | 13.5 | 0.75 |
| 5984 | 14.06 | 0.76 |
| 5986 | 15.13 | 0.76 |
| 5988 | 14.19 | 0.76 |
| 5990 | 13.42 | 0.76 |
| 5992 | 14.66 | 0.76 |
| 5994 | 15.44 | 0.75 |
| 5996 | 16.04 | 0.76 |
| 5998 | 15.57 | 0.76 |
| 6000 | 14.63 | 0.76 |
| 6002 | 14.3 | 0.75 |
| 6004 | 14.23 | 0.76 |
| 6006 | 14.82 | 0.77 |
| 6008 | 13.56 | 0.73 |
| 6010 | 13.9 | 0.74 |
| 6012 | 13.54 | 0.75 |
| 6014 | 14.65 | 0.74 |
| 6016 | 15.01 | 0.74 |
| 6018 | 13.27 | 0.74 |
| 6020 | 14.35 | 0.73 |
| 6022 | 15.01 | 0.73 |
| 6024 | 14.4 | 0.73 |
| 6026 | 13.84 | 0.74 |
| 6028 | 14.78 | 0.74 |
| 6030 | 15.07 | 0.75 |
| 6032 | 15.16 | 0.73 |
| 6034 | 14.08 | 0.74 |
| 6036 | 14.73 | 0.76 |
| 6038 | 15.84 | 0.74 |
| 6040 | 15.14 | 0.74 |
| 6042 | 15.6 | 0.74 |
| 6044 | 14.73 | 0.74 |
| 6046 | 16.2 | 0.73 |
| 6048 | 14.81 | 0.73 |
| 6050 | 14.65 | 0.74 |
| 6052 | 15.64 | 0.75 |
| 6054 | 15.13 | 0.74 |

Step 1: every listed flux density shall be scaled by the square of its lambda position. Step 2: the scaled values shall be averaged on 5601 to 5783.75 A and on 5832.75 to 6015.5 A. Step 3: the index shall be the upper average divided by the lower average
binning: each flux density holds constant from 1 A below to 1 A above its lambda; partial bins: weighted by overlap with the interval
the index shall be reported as 1.11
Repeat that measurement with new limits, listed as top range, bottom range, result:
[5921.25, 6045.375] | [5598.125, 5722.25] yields 1.22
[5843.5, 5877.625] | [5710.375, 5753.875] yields 1.08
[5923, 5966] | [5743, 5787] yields 1.10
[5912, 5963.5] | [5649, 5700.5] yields 1.18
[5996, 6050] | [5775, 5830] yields 1.11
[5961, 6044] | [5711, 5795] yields 1.13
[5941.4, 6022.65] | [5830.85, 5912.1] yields 1.15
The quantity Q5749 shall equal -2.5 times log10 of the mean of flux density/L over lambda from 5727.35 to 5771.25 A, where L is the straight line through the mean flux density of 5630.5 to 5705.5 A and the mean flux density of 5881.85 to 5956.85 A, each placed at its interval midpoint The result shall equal -0.08 mag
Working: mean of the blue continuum 13.4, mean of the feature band 14.4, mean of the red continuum 13.1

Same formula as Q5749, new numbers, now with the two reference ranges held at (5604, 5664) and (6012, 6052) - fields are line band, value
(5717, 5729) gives -0.04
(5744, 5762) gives -0.06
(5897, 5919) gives 0.19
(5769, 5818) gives -0.03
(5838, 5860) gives -0.09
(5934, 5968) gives -0.02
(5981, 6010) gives 0.01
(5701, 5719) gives -0.01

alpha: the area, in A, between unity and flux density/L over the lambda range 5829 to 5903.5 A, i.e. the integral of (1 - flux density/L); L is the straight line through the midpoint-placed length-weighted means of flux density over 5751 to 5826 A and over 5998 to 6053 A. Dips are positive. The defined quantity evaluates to 6.03 A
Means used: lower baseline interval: 14.3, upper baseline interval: 14.7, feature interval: 13.3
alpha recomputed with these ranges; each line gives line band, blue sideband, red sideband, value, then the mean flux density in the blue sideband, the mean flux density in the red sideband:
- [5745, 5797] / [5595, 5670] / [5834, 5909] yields -4.2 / 13.1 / 13.1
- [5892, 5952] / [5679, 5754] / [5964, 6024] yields 6.1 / 13.9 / 14.6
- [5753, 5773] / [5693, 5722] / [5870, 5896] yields -1.2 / 13.8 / 12.7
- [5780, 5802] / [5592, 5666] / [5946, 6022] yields -1.3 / 13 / 14.6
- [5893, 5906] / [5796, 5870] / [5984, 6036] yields 6.2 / 14.6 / 14.5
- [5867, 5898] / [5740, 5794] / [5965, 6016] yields 3.9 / 14.1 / 14.6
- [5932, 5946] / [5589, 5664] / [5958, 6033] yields -0.1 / 13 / 14.6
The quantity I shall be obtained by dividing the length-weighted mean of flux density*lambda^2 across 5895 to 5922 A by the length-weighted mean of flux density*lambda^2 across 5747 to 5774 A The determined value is 0.88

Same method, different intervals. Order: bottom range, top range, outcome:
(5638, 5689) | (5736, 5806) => 1.12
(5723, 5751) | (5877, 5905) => 0.80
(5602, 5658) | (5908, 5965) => 1.22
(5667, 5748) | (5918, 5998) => 1.15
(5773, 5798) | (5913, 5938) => 1.08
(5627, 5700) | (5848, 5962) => 1.10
